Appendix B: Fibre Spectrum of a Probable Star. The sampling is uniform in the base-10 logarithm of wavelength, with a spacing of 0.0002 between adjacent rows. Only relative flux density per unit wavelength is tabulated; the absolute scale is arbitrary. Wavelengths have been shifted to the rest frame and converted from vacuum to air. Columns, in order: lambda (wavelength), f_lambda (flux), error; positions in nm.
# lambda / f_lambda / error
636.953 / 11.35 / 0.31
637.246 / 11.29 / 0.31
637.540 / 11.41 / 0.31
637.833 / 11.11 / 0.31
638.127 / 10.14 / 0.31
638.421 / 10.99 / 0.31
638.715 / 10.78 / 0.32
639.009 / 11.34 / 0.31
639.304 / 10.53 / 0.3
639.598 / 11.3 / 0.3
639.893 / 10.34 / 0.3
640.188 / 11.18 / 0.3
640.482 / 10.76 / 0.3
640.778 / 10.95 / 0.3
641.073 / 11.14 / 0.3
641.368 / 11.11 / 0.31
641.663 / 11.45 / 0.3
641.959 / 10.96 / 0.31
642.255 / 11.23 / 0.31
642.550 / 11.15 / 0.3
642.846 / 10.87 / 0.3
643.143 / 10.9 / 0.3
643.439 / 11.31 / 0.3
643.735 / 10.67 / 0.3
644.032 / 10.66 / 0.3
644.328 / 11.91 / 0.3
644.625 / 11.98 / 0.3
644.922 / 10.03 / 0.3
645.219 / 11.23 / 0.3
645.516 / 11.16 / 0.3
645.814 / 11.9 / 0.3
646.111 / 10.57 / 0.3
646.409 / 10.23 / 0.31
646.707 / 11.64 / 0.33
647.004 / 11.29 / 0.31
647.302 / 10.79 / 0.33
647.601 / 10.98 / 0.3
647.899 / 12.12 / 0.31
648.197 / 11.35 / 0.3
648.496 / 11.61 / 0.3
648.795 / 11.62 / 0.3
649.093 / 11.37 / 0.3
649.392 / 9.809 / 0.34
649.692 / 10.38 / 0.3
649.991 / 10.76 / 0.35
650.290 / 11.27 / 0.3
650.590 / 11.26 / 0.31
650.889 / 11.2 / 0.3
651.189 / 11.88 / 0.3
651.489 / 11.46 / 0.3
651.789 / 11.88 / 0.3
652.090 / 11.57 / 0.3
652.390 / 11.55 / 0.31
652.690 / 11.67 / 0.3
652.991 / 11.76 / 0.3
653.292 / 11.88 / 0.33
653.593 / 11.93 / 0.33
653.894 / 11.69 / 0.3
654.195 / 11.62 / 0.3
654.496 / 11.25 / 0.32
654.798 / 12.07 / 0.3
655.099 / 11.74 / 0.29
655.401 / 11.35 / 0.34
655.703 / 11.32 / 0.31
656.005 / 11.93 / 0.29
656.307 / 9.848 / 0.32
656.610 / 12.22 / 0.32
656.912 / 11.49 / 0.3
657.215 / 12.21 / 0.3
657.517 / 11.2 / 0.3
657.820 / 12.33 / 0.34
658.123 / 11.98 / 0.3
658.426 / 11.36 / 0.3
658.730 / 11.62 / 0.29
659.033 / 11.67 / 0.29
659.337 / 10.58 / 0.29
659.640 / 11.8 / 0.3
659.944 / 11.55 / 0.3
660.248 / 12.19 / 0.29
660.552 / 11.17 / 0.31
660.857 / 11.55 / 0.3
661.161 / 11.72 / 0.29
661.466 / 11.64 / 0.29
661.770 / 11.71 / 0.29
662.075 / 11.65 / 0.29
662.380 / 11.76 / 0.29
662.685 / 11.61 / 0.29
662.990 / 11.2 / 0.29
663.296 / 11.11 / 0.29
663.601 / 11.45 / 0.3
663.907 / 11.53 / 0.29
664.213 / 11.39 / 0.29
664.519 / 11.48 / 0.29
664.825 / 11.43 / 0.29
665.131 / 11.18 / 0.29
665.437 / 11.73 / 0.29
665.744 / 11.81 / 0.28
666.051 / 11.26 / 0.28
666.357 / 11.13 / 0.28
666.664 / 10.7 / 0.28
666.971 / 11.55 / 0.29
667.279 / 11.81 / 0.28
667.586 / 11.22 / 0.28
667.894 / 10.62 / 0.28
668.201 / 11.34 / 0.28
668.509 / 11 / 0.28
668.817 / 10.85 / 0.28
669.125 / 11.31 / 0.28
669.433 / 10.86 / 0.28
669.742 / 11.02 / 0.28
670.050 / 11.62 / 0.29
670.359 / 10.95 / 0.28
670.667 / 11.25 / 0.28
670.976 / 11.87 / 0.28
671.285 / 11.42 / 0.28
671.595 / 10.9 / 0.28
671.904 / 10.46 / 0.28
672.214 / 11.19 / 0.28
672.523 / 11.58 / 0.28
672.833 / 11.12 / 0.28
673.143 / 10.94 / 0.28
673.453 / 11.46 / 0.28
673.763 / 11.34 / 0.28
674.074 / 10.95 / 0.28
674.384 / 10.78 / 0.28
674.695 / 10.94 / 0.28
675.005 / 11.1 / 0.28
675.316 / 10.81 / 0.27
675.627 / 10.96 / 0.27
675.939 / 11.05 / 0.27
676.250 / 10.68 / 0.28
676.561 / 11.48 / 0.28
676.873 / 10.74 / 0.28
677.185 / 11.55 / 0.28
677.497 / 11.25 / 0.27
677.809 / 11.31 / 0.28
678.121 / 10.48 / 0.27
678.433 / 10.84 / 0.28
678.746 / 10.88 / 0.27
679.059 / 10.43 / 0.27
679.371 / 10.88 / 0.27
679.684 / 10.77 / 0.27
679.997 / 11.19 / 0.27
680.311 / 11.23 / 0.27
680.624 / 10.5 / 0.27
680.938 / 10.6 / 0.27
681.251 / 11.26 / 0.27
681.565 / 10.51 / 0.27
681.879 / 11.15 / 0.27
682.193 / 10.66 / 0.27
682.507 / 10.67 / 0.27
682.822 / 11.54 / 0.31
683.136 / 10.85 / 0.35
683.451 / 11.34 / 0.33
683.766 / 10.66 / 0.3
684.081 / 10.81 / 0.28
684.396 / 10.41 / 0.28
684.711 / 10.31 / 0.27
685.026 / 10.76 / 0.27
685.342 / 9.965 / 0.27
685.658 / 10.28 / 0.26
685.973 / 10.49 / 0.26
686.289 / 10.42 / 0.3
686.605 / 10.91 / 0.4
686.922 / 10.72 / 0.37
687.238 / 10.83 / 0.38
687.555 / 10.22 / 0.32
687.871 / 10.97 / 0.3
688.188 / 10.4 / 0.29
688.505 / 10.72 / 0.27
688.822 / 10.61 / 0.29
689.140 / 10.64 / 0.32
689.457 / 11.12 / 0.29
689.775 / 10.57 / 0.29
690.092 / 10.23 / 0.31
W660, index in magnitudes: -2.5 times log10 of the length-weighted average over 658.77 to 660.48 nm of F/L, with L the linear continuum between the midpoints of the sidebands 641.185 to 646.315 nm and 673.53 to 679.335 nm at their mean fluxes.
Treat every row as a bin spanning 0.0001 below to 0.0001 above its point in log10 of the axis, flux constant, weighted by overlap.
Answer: -0.05 mag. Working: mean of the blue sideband 11.1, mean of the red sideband 11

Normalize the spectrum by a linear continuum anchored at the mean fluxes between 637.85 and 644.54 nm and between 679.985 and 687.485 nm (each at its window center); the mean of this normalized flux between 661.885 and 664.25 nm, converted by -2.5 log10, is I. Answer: -0.06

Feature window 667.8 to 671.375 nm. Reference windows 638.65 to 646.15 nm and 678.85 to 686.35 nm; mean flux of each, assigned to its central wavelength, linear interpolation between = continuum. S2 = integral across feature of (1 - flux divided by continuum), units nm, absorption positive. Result -0.11 nm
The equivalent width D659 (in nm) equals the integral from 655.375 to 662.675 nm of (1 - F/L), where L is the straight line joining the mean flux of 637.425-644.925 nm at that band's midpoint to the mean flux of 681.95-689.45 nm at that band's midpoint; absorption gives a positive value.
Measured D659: -0.47 nm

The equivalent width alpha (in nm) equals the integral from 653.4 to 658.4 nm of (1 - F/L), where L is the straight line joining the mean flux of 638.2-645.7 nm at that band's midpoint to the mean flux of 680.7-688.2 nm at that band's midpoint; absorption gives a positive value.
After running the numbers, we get -0.32 nm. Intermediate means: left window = 11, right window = 10.7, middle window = 11.6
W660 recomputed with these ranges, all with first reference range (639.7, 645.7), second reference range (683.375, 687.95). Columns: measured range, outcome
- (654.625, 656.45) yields -0.05 mag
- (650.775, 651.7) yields -0.06 mag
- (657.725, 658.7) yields -0.09 mag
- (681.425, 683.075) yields -0.03 mag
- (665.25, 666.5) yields -0.07 mag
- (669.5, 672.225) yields -0.04 mag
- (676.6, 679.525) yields -0.03 mag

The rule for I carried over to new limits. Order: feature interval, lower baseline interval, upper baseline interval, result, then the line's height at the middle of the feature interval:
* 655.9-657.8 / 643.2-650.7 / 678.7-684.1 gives -0.047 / 11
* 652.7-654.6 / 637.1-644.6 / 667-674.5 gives -0.058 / 11.1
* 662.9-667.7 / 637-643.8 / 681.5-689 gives -0.054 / 10.8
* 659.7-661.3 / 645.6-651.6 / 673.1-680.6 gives -0.052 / 11.1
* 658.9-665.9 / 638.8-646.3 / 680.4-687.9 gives -0.061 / 10.9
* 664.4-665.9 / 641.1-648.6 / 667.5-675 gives -0.038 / 11.1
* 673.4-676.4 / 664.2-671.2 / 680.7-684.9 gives 0.007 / 11.1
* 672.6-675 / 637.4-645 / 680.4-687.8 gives -0.032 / 10.8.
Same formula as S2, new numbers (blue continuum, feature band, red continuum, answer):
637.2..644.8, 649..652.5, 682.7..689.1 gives -0.07 nm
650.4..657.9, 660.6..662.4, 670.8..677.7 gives -0.03 nm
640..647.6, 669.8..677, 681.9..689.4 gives -0.21 nm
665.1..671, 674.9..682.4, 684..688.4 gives -0.07 nm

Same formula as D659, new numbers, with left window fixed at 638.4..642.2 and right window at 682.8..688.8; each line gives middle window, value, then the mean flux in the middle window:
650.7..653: -0.15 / 11.6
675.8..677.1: -0.04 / 11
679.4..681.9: -0.05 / 10.9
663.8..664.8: -0.06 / 11.5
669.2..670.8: -0.06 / 11.2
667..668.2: -0.05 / 11.3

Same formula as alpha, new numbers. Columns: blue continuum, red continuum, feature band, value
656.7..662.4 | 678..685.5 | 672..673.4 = -0.01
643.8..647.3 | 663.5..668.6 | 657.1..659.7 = -0.09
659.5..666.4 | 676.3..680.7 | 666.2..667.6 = 0.01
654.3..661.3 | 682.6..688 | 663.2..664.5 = 0.00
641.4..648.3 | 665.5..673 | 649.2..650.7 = 0.06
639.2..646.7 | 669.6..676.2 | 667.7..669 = 0.02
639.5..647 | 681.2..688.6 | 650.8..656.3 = -0.32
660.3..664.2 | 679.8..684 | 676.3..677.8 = -0.02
